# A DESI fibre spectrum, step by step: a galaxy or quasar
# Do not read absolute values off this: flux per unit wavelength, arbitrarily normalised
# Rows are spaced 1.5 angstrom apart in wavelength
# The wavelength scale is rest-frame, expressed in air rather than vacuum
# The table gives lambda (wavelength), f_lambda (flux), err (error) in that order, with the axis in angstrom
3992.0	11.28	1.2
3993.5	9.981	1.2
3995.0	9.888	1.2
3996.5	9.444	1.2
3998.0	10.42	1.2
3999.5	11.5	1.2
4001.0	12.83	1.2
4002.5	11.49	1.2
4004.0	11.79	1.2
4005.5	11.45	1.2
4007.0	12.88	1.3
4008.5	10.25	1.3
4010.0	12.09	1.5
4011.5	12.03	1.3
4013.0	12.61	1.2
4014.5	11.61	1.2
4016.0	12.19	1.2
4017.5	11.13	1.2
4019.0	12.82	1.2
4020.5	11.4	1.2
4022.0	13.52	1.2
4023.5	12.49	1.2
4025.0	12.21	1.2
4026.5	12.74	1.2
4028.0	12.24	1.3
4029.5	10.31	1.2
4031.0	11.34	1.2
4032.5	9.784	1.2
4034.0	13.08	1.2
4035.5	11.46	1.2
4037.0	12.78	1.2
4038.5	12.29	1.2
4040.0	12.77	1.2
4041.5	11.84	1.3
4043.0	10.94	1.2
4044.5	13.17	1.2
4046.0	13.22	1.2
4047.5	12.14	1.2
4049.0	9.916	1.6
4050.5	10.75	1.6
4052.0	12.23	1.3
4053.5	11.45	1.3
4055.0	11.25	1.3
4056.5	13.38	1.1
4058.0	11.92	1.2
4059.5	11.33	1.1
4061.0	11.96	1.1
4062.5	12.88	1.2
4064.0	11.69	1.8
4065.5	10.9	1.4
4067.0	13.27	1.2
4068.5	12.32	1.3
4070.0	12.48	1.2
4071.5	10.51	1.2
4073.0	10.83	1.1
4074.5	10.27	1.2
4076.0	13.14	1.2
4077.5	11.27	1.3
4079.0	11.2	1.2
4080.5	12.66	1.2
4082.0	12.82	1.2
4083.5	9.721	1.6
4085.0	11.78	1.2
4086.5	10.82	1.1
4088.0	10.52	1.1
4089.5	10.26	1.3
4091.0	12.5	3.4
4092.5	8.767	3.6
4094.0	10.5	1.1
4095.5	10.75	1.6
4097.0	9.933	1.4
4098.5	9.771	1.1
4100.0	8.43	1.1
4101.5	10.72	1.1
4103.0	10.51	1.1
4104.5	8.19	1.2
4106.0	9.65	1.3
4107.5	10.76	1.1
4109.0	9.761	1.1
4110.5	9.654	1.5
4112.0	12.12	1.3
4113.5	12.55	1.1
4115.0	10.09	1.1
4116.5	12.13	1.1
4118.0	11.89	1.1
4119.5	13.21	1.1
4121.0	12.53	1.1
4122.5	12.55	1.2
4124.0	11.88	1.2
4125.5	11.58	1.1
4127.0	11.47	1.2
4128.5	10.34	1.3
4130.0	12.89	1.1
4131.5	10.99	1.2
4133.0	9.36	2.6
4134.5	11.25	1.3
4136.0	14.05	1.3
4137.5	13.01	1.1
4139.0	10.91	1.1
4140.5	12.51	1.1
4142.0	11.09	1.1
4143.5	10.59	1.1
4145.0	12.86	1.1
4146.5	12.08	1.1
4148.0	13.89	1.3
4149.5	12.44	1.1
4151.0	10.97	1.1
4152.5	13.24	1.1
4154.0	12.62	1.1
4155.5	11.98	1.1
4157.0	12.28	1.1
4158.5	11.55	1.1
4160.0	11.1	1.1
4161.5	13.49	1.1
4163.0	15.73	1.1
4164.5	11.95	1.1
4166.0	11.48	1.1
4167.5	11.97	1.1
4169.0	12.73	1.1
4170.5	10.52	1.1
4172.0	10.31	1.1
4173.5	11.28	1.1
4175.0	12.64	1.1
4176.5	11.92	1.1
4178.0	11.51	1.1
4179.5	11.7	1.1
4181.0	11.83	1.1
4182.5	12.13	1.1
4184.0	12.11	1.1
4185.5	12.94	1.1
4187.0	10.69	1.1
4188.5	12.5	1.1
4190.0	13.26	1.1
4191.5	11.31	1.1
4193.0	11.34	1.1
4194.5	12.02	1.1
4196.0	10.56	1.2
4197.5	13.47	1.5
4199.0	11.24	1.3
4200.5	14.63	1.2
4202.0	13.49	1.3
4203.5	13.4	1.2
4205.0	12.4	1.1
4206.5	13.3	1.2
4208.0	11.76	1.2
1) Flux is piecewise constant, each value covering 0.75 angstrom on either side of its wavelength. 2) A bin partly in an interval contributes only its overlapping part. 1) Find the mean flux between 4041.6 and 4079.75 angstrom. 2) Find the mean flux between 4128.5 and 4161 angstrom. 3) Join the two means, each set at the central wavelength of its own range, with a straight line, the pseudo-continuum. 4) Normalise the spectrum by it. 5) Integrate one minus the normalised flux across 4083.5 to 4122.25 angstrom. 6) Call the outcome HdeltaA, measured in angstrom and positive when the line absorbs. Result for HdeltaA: 3.8 angstrom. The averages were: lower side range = 11.8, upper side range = 12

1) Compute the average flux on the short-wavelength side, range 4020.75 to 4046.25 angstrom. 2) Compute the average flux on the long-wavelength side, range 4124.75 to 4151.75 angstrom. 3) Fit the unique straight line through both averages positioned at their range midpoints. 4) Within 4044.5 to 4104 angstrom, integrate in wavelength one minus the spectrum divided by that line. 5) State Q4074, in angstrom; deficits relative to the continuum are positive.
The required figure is 3.3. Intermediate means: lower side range 12.1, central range 11.3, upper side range 11.8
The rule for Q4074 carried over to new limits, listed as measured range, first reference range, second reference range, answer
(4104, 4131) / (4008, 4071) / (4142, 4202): 1.66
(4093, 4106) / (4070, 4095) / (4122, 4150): 1.77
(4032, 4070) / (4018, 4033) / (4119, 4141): -0.23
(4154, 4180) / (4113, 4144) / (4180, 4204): 0.11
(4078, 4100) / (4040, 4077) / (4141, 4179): 2.09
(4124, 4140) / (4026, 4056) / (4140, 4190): 0.53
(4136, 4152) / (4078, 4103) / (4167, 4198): -1.12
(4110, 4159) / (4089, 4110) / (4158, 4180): -3.98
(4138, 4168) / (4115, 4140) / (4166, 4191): -1.01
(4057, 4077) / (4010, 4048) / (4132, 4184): 0.41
